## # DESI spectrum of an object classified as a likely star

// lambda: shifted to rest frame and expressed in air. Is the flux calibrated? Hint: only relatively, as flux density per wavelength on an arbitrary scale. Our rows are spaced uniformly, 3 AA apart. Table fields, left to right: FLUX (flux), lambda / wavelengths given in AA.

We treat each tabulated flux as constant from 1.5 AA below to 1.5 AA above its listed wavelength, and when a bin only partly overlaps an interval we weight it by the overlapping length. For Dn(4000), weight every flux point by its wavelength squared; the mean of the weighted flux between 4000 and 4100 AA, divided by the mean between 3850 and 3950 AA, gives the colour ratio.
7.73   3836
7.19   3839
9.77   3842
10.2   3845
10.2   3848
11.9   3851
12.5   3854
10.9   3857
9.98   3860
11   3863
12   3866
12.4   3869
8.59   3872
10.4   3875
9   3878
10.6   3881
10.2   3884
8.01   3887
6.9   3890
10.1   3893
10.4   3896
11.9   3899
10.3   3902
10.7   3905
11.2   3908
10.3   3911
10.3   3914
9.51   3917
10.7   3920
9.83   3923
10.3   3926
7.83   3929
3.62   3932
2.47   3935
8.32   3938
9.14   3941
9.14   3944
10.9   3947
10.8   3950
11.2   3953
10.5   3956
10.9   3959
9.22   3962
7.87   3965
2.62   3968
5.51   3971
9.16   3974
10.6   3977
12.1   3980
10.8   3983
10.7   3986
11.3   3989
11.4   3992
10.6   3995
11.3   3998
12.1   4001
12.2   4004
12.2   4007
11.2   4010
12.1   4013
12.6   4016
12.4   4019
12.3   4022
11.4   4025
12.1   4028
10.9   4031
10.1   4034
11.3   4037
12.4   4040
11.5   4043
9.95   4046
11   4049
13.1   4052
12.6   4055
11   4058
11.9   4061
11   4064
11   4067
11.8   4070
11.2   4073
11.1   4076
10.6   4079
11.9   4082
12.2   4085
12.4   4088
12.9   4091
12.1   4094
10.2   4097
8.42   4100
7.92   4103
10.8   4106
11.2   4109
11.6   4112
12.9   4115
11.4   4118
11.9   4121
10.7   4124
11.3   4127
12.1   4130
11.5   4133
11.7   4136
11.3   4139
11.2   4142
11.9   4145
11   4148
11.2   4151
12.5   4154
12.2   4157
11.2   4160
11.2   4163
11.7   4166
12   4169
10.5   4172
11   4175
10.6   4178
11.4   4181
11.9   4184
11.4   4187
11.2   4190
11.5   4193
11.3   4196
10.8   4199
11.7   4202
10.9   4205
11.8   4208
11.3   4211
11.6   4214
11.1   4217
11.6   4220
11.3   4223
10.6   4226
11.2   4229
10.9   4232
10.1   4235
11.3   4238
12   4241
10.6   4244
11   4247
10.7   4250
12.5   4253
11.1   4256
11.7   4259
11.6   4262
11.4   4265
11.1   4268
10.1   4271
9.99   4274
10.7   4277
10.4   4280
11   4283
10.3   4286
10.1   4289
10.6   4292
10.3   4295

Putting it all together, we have 1.29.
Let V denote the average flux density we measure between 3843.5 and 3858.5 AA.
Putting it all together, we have 11.1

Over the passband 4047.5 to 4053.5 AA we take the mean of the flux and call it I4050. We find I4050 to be 12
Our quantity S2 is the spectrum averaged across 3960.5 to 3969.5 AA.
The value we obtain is 6.57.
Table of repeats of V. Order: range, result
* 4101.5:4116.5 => 10.9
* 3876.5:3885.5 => 9.93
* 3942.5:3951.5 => 10.3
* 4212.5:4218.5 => 11.3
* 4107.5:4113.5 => 11.4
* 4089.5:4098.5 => 11.7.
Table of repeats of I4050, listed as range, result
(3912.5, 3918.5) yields 9.91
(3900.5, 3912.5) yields 10.6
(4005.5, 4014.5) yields 11.8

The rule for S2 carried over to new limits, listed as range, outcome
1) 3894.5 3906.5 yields 10.8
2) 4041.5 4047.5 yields 10.7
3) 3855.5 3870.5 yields 11.3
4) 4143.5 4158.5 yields 11.8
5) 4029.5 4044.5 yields 11.2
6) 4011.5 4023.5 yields 12.3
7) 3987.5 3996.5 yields 11.1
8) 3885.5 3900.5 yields 9.46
